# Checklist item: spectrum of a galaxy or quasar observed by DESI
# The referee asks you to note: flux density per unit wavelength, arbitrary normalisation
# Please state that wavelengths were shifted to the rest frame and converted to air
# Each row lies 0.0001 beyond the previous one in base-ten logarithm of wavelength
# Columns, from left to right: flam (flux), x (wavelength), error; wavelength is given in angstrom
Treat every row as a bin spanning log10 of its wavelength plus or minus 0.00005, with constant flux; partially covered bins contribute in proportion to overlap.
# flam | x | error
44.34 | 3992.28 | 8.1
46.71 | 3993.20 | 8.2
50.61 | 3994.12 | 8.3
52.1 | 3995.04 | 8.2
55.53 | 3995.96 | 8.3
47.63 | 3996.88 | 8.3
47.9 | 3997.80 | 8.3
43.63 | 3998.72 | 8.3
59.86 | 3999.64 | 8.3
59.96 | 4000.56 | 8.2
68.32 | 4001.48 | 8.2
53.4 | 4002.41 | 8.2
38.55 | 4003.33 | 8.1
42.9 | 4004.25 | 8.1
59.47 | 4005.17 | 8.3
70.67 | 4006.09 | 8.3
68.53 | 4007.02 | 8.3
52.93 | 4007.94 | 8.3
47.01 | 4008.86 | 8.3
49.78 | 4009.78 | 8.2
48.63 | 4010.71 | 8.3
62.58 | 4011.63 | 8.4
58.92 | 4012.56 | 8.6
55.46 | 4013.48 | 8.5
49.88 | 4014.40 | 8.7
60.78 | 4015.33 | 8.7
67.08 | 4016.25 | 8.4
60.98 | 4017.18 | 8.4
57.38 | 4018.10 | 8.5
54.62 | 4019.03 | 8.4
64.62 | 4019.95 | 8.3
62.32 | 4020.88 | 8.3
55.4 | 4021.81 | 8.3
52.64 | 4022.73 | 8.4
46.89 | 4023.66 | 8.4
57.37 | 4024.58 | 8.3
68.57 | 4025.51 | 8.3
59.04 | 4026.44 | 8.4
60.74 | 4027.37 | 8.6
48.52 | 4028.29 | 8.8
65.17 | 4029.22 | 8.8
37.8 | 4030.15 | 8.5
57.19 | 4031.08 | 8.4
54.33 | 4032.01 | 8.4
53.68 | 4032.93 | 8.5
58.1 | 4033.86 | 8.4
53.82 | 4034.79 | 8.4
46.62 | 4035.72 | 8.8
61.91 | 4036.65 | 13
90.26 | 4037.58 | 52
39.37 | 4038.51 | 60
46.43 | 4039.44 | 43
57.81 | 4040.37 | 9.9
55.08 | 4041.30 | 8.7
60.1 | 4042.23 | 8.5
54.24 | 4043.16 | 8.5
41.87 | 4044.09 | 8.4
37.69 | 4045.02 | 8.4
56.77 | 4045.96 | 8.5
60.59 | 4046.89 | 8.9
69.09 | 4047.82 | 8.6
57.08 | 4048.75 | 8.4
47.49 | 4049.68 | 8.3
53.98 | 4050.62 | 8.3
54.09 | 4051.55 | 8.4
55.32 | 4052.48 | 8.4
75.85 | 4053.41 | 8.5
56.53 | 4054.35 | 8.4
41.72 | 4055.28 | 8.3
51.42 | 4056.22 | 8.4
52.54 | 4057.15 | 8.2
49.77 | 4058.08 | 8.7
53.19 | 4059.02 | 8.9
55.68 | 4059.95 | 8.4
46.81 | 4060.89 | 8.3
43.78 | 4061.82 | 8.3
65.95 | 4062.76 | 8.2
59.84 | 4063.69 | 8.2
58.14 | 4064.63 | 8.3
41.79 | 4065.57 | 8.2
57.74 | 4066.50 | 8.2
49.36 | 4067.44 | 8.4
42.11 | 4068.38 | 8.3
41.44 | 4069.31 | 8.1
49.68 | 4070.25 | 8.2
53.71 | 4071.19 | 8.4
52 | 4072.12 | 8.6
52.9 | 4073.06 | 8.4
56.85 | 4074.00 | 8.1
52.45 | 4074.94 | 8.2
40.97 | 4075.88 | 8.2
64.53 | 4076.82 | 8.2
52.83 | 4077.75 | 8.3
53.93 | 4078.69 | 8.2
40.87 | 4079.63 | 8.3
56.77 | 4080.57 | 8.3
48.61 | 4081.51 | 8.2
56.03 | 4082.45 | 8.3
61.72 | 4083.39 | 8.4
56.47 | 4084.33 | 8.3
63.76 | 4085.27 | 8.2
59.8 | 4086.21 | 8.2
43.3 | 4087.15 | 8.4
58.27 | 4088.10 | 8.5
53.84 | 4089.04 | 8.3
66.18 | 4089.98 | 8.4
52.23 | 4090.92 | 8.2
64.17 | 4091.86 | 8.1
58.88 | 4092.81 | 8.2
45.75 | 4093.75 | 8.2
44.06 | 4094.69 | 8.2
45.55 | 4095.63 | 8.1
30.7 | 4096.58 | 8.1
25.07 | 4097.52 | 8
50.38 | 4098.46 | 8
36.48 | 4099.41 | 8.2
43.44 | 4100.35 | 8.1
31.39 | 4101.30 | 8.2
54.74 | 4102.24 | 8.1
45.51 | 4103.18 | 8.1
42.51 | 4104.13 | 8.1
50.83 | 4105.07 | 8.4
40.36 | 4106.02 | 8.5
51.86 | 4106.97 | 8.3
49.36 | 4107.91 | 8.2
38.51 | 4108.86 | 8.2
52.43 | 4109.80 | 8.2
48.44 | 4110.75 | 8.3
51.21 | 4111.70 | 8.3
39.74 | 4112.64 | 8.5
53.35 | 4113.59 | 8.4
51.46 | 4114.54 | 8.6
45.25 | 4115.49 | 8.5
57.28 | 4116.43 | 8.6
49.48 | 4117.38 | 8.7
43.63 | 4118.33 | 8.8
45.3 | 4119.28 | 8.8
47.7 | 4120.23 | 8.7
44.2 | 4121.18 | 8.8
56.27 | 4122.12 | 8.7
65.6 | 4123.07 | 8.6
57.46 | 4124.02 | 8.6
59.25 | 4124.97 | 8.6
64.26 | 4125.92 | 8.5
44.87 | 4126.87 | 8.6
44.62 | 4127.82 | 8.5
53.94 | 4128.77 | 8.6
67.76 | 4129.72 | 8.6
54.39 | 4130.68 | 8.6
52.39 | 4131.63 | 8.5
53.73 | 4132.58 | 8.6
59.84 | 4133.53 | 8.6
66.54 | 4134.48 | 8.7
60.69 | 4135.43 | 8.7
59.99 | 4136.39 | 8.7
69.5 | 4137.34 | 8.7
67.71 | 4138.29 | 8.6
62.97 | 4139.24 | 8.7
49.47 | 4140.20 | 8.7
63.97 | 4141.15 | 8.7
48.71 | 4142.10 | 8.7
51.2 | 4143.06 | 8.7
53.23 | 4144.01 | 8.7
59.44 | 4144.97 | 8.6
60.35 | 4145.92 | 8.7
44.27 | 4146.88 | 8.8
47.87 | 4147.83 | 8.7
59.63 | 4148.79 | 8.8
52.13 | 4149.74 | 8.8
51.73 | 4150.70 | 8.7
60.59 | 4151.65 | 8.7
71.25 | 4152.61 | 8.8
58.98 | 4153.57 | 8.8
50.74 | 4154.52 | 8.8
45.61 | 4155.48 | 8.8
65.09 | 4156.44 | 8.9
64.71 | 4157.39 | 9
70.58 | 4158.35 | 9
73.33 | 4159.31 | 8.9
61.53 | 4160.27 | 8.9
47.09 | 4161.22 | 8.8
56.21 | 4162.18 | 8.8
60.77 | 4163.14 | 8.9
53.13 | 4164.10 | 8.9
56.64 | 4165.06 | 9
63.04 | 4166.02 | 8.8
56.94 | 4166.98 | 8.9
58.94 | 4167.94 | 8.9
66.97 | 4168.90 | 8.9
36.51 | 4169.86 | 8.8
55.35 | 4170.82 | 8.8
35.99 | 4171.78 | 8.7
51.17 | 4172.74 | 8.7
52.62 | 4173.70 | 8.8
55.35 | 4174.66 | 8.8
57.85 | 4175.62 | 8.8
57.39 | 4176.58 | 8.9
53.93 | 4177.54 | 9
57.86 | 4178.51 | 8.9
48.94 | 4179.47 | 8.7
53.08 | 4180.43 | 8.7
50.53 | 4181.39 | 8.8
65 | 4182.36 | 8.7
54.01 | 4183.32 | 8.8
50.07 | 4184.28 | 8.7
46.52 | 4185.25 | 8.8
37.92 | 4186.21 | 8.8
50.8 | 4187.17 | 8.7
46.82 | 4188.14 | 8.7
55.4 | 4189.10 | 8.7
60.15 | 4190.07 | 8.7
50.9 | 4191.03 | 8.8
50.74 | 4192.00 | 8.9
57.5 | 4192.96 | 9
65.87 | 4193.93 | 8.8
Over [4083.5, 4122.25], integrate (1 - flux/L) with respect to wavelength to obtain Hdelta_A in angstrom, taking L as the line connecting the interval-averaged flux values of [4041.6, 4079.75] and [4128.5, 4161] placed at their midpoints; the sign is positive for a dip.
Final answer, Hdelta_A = 4.96 angstrom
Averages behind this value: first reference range 52.9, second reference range 58.6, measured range 48.6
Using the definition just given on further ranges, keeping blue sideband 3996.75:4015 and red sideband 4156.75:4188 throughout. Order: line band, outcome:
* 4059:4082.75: 1.3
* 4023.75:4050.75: -0.4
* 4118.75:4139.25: -0.8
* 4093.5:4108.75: 3.3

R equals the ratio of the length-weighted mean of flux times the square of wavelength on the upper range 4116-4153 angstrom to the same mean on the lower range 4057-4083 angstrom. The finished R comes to 1.11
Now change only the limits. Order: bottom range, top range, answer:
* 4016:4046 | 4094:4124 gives 0.86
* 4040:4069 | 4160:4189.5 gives 1.05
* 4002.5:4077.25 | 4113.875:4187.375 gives 1.07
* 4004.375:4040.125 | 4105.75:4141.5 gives 1.00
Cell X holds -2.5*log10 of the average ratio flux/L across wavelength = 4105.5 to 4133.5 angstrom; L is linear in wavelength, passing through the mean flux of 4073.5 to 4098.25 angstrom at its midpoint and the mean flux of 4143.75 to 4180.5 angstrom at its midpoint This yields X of 0.05 mag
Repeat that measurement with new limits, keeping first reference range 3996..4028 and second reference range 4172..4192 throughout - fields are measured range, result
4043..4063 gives 0.036 mag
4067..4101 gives 0.085 mag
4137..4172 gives -0.079 mag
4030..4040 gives 0.014 mag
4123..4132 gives -0.046 mag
